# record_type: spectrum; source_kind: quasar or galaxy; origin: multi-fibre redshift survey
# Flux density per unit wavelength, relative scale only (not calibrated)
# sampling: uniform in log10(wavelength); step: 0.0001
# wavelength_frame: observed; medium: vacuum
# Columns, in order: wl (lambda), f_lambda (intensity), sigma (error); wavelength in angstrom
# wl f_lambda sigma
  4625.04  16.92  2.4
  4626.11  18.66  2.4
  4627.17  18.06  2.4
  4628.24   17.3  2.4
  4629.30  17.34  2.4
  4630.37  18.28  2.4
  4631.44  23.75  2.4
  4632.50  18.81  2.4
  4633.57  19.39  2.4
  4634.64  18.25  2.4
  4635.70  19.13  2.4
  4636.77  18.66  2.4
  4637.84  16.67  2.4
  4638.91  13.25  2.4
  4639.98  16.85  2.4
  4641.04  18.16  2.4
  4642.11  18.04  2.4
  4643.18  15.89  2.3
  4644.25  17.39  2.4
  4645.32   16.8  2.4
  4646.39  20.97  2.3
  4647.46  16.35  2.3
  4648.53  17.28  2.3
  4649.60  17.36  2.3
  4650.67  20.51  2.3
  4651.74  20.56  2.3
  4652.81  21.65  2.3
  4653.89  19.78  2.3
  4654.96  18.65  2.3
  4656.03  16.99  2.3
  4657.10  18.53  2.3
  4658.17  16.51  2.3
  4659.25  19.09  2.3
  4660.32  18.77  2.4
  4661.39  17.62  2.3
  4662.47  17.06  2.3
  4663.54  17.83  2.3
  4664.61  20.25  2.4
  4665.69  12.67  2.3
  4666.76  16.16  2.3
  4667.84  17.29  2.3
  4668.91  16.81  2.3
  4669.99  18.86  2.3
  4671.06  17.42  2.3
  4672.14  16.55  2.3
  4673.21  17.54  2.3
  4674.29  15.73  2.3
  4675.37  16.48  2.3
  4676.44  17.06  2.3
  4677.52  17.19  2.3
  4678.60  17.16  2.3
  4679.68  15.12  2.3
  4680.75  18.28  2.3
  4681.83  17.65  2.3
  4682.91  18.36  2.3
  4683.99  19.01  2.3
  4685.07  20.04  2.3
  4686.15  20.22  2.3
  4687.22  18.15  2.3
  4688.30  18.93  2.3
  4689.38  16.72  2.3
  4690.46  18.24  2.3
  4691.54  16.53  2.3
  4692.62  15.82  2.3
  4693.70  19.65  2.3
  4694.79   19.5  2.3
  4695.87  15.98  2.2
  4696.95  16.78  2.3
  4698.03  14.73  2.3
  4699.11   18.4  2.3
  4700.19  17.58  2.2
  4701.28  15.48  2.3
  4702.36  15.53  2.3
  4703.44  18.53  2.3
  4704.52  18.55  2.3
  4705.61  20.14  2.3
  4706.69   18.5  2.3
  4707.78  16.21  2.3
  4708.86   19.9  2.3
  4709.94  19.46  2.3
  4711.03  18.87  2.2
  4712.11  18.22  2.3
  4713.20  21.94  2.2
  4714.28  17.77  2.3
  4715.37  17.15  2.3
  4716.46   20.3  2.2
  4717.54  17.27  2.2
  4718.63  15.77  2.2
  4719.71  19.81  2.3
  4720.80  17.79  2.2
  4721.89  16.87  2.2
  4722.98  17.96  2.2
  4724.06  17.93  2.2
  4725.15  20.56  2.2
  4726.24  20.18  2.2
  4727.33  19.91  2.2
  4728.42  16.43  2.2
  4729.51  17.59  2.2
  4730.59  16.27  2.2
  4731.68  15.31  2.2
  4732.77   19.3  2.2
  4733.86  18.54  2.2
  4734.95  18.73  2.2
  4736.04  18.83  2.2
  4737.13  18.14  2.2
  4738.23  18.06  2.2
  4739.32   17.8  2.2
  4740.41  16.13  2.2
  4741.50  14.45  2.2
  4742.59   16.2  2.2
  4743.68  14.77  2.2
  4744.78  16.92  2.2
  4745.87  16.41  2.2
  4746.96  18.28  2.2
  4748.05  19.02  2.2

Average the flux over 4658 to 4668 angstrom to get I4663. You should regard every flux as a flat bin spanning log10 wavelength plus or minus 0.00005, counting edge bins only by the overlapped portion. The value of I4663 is 17.3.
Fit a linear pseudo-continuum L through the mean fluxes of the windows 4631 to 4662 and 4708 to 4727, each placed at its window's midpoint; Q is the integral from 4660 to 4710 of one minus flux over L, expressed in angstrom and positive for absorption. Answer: 2.6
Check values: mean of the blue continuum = 18.3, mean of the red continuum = 18.7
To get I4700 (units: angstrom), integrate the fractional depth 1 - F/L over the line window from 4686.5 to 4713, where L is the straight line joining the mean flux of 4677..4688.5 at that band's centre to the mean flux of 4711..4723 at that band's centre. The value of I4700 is 0.6 angstrom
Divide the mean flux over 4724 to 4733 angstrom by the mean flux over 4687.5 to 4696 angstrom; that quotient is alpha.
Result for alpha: 1.02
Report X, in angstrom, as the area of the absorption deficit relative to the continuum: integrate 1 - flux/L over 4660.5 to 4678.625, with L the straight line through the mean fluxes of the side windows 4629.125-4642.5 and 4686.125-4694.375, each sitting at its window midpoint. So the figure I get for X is 1.0 angstrom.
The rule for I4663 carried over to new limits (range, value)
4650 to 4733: 17.9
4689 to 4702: 17.1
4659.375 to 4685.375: 17.4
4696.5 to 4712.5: 17.8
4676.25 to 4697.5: 17.8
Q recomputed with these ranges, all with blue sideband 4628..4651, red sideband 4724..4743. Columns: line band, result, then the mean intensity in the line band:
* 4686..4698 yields 0.2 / 17.7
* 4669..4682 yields 0.6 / 17.1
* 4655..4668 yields 0.4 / 17.4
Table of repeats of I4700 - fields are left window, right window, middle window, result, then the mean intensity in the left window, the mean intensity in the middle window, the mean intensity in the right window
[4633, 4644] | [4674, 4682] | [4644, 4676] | -1.4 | 17.4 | 17.9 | 16.8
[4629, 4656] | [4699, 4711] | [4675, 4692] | 0.3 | 18.4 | 17.8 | 18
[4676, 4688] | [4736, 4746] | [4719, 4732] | -0.8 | 18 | 18.1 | 16.7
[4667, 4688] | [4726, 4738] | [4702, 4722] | -0.6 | 17.6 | 18.4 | 18.1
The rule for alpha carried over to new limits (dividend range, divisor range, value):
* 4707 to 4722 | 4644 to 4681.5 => 1.04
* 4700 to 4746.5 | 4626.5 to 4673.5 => 0.99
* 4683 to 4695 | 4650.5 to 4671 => 1.01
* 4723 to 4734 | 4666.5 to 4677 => 1.07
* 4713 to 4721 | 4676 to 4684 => 1.06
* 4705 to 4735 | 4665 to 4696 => 1.05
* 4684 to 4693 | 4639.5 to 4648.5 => 1.04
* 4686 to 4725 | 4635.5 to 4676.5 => 1.02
